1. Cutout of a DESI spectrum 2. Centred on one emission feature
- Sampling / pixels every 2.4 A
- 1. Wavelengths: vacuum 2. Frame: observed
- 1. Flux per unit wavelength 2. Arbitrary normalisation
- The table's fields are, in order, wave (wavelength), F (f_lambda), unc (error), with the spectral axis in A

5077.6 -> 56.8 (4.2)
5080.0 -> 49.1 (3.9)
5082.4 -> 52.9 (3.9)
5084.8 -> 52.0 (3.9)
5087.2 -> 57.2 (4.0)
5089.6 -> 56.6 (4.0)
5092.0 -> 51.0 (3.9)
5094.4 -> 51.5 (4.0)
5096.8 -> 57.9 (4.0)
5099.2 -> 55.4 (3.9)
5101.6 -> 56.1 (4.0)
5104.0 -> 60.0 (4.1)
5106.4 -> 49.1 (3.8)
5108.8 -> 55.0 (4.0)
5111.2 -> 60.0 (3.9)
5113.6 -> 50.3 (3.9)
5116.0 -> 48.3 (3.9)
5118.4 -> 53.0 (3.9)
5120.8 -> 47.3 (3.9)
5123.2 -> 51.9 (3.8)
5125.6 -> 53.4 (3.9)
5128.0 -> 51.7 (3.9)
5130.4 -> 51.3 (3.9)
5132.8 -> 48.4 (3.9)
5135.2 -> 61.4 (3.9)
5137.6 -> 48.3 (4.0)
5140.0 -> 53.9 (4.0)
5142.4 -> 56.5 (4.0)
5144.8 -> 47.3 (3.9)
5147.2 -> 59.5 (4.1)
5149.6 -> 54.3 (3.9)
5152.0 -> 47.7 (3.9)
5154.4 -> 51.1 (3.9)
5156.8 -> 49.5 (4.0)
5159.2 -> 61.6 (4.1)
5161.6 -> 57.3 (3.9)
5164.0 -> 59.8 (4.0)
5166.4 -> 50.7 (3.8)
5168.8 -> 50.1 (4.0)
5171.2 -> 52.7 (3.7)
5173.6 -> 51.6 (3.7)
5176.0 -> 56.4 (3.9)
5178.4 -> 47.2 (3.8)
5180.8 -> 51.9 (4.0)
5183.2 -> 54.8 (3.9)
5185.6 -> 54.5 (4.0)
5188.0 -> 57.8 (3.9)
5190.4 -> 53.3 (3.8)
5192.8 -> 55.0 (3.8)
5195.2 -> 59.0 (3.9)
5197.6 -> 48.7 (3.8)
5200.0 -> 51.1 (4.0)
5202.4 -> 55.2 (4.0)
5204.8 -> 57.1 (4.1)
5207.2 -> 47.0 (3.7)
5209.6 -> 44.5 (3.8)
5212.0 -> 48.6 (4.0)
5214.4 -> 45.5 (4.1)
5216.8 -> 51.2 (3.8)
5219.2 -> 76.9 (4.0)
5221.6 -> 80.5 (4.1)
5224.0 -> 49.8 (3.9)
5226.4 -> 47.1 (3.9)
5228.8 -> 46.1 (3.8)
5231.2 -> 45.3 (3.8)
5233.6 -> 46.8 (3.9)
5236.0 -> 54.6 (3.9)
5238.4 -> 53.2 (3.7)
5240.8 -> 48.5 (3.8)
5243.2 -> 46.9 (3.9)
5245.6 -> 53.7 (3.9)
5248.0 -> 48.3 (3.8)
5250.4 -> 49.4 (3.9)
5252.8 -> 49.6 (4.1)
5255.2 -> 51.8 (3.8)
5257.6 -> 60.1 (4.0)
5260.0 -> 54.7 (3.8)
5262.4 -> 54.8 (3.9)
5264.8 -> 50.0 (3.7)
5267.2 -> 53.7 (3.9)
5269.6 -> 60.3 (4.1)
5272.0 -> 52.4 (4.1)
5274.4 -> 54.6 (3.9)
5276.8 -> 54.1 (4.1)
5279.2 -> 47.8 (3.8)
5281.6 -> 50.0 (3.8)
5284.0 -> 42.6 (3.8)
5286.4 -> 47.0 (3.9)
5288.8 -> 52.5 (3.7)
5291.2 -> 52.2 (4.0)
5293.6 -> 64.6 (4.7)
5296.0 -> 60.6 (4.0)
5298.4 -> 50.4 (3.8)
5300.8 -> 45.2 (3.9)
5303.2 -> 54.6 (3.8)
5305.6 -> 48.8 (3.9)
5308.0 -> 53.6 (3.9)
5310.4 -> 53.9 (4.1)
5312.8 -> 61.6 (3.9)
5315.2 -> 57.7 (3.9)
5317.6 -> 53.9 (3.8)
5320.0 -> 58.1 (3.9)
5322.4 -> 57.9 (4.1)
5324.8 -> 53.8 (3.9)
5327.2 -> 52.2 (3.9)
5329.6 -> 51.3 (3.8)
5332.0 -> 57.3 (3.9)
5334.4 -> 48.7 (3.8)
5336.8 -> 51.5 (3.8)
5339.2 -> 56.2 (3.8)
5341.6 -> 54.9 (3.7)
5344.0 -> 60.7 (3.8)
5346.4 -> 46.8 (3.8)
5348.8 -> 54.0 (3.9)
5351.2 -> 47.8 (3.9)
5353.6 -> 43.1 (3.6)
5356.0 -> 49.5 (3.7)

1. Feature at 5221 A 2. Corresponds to H-beta 4861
